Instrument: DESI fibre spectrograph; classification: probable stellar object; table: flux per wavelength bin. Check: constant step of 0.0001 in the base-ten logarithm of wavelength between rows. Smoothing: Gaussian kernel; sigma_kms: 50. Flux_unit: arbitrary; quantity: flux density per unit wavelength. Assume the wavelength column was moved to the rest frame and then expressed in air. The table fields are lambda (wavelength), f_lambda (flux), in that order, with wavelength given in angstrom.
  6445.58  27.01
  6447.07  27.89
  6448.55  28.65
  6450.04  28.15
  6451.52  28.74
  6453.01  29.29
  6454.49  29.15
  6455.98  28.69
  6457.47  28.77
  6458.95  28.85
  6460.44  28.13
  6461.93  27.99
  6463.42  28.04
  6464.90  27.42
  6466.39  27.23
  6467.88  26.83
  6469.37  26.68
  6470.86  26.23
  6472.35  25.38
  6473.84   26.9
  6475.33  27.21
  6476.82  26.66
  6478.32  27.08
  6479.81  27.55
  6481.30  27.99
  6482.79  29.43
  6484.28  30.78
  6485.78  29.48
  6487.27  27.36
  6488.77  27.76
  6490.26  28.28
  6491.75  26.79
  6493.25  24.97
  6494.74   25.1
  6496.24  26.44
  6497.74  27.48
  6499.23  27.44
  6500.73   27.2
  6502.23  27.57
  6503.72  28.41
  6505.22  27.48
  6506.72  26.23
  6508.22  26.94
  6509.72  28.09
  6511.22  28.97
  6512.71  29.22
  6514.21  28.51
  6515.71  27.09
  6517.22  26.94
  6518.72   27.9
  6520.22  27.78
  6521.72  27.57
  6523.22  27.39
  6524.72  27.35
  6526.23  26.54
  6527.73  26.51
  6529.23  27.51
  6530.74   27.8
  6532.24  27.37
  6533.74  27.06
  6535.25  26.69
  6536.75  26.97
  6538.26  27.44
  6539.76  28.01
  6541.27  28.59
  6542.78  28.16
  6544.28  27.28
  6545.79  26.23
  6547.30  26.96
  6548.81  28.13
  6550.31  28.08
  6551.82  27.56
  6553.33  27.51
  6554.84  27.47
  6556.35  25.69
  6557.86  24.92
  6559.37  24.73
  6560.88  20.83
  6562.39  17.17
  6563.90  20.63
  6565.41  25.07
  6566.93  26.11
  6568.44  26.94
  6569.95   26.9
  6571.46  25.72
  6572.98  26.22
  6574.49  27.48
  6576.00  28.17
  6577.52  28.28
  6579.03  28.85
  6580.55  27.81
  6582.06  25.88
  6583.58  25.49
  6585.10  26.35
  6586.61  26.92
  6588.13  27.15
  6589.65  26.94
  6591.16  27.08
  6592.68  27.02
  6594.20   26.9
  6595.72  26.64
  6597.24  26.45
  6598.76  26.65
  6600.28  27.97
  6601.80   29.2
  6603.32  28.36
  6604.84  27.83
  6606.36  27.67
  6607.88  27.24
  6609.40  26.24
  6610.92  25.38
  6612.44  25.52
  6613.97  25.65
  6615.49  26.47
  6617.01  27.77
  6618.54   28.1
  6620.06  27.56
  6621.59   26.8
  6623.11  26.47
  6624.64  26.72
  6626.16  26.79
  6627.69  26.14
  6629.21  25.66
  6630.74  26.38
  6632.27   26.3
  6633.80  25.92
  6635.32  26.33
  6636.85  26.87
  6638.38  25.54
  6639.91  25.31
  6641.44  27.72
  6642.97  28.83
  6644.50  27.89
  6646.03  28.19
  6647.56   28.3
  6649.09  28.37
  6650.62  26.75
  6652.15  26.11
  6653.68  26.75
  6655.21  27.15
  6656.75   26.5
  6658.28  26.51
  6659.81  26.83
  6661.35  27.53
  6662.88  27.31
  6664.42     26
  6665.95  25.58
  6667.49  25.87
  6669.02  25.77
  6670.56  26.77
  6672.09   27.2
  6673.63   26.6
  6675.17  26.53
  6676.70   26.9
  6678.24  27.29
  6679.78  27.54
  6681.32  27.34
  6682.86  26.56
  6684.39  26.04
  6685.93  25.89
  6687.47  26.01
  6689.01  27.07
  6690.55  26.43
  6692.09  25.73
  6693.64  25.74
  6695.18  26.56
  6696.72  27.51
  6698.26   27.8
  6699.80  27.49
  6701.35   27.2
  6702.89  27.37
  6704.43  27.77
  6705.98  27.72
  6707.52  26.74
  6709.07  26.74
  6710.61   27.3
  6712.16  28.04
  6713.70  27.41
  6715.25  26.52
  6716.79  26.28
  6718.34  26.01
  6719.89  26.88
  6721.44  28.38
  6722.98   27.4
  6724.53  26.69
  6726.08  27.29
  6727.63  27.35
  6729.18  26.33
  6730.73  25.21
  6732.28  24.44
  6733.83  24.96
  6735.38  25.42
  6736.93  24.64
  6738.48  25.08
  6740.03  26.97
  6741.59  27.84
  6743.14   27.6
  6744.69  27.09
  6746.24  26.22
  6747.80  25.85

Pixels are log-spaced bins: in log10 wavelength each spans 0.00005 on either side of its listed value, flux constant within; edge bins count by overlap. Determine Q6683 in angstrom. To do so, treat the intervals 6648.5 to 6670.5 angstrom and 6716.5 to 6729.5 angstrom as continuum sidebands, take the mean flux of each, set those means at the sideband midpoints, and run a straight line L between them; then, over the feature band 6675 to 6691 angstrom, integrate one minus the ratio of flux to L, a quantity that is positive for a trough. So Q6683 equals 0.0 angstrom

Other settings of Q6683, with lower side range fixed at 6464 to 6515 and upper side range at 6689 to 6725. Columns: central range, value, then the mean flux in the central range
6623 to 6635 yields 0.39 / 26.3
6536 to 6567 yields 1.65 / 25.9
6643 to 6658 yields -0.13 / 27.4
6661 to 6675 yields 0.32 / 26.5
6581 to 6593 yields 0.28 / 26.6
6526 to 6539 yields 0.12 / 27.1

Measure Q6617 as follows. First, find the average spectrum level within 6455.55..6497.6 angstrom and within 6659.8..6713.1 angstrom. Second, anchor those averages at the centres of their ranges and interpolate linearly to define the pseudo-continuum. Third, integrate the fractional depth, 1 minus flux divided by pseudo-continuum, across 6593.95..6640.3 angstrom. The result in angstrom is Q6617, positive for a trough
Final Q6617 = 0.5 angstrom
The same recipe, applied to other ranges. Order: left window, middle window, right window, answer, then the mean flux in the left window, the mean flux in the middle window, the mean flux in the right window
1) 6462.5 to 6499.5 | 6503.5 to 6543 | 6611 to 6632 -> -0.7 angstrom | 27.3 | 27.6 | 26.6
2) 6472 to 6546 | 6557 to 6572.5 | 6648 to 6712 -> 1.9 angstrom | 27.5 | 24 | 26.8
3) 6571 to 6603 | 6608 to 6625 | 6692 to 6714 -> 0.3 angstrom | 27.1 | 26.6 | 27.2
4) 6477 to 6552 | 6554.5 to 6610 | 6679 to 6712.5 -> 2.1 angstrom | 27.5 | 26.3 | 26.9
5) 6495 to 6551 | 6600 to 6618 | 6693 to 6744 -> 0.0 angstrom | 27.5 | 27.1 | 26.8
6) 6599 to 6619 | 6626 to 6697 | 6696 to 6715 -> 1.5 angstrom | 27.2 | 26.7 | 27.4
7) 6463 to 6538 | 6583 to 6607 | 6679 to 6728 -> 0.0 angstrom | 27.4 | 27.2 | 27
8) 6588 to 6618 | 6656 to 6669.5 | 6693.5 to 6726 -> 0.3 angstrom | 27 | 26.5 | 27.2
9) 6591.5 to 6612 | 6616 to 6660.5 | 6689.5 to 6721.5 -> 0.3 angstrom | 27.2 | 26.9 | 27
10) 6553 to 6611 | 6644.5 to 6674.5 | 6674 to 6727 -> -0.2 angstrom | 26.3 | 26.9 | 26.9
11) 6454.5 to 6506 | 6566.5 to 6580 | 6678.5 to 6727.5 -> 0.0 angstrom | 27.5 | 27.2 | 27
